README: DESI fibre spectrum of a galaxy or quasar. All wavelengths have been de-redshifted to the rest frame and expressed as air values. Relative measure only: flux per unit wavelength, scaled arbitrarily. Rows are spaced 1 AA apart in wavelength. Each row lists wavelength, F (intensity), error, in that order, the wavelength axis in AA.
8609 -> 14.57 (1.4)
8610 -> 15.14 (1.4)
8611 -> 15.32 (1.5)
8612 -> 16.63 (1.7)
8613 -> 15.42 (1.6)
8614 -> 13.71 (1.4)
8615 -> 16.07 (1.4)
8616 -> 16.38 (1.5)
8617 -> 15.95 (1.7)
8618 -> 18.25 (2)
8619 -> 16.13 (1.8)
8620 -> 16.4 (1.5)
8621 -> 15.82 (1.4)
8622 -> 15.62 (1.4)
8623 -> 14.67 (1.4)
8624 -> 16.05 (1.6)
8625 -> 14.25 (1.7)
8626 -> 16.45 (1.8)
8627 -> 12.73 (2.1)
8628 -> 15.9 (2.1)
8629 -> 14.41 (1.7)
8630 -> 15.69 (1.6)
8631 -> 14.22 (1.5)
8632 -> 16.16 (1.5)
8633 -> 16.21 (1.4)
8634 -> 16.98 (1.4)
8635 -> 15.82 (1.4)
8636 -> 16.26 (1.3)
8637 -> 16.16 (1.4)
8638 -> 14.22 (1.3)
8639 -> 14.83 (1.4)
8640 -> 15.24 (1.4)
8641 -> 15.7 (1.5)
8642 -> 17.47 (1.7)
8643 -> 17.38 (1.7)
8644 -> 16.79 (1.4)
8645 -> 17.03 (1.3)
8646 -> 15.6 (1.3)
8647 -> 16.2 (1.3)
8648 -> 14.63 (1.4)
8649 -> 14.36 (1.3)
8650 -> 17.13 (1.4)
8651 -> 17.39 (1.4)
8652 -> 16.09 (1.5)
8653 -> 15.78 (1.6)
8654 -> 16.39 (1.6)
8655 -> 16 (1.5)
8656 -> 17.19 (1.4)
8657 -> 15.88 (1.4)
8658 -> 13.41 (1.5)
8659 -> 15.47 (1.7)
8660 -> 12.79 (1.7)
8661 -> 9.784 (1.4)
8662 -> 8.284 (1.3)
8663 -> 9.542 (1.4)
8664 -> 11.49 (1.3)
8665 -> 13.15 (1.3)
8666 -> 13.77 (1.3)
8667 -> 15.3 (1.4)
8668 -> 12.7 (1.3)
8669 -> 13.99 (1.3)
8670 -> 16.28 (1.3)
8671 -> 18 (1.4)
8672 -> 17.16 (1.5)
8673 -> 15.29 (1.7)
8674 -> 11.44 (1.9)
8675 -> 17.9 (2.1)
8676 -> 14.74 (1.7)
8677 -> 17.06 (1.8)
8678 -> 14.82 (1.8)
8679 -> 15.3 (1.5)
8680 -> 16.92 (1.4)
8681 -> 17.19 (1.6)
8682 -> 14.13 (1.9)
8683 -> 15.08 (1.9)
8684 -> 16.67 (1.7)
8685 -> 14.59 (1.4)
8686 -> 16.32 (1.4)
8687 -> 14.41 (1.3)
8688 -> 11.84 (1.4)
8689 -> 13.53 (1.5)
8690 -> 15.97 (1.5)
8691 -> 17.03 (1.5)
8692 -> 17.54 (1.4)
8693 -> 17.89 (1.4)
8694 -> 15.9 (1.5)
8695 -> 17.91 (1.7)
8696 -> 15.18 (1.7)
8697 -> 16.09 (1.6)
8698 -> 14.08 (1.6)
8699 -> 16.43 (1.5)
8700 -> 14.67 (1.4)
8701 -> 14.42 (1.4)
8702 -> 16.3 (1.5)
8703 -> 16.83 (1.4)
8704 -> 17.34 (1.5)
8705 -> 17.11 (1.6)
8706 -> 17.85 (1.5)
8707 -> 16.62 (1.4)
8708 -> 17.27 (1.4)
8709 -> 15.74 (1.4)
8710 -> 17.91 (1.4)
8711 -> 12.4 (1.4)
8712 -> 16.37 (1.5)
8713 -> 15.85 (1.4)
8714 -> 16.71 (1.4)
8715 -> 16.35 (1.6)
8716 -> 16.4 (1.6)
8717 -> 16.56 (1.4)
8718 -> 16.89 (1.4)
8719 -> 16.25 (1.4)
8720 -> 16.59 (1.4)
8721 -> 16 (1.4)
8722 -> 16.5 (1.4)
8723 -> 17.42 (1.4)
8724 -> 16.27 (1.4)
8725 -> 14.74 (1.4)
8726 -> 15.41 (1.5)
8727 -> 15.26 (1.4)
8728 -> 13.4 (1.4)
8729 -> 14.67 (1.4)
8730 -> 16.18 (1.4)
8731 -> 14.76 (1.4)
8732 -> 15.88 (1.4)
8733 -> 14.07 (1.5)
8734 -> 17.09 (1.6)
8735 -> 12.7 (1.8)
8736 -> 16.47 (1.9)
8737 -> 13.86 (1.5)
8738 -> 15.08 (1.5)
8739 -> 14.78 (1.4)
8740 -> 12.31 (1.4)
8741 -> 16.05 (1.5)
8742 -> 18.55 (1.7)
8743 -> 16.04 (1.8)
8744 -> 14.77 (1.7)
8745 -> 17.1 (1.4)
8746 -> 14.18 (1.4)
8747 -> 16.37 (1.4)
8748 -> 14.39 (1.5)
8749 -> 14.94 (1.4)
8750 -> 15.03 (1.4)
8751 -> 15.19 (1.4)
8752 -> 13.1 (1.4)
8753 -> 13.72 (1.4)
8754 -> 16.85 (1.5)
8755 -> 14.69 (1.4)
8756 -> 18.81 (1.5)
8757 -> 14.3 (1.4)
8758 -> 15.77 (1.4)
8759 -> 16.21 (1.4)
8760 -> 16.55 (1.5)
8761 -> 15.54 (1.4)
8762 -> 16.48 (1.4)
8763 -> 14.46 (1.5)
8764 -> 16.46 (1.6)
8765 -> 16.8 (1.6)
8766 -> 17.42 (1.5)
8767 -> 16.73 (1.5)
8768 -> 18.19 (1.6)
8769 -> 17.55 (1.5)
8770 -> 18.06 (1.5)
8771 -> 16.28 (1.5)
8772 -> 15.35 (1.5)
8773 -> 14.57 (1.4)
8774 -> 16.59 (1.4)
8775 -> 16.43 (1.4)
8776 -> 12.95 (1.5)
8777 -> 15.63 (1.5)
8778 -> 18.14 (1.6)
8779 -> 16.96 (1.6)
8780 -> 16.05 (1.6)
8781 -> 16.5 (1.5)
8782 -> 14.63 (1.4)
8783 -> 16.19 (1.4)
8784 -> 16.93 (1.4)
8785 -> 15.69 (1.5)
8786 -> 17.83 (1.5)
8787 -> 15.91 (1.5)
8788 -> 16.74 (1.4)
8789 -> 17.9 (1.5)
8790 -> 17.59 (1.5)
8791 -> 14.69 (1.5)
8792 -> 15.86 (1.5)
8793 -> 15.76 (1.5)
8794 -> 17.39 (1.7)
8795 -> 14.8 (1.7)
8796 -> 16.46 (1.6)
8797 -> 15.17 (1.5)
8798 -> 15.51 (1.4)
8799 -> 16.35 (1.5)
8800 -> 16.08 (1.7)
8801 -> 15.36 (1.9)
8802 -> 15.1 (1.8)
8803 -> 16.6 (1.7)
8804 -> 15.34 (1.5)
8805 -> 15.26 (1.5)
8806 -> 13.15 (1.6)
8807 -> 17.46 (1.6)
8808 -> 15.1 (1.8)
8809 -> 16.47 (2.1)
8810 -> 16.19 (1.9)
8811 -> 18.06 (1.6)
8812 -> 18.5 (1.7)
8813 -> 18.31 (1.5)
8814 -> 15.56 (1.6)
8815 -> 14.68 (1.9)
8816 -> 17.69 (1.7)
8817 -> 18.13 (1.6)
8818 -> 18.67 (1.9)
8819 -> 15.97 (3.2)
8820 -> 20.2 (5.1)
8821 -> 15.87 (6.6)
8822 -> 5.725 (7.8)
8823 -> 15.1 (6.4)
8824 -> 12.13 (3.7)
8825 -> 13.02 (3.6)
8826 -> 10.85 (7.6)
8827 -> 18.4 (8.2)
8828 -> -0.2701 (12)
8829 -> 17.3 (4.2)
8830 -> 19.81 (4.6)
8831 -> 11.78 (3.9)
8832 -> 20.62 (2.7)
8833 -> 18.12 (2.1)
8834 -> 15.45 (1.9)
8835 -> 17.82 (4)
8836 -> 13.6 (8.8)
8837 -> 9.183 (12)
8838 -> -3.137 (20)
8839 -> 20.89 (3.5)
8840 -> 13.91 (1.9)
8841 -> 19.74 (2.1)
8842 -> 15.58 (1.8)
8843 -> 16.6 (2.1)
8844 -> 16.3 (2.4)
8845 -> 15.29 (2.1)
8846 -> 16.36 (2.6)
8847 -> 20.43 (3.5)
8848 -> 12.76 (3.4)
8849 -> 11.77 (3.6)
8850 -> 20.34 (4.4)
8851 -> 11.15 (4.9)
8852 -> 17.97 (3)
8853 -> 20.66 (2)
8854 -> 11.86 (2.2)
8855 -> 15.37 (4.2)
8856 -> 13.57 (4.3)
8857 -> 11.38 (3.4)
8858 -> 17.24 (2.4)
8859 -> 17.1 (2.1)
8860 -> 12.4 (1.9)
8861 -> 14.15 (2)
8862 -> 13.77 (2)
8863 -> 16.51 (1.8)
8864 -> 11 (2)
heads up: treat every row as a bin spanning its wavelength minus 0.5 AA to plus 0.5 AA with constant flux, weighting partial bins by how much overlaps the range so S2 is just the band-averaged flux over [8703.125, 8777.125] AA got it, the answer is 15.8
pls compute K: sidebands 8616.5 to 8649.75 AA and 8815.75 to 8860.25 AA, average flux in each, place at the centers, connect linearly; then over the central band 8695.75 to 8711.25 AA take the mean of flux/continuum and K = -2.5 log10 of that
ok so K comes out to -0.04 mag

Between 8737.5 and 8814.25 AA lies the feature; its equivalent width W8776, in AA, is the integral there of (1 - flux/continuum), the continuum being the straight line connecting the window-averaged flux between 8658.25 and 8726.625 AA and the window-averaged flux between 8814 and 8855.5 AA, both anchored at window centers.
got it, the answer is -4.3 AA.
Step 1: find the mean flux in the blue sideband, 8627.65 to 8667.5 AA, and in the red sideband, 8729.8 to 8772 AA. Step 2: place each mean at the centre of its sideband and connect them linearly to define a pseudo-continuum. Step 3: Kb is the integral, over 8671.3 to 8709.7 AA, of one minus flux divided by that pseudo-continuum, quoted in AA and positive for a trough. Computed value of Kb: -1.40 AA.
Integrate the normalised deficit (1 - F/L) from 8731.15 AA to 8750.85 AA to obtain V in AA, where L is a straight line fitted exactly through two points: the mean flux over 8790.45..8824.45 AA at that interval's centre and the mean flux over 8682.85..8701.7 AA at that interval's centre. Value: 0.6 AA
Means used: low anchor 15.6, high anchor 15.9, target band 15.2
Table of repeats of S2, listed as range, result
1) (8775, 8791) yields 16.3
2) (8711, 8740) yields 15.5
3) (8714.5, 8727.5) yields 16.2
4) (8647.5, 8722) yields 15.4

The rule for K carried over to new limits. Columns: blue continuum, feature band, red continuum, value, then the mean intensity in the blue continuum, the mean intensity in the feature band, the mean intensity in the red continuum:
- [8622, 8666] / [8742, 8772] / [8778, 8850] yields -0.04 mag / 15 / 16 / 15.5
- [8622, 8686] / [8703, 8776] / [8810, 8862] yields -0.05 mag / 15.2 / 15.9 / 15.1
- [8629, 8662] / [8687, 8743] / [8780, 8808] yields 0.00 mag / 15.5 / 15.8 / 16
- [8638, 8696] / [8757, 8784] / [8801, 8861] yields -0.07 mag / 15.2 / 16.2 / 15.2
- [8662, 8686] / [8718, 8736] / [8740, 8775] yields 0.00 mag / 14.8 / 15.5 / 15.9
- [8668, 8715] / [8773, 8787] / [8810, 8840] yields -0.07 mag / 15.8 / 16.1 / 14.8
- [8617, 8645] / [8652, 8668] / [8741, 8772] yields 0.16 mag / 15.8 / 13.7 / 16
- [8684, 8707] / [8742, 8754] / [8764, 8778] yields 0.07 mag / 15.9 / 15.2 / 16.4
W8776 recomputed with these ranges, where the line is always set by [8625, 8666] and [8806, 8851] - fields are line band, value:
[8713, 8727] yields -1.1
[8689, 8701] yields -0.8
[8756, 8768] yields -0.9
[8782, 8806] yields -1.3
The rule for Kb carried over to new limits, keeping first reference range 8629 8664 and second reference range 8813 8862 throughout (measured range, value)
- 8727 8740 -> 0.2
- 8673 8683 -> -0.2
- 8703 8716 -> -1.2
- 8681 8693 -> -0.2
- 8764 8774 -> -1.2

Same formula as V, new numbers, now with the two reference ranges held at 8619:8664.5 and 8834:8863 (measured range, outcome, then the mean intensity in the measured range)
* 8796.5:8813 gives -1.3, 16.1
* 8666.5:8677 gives -0.2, 15.4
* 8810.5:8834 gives -0.8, 15.4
